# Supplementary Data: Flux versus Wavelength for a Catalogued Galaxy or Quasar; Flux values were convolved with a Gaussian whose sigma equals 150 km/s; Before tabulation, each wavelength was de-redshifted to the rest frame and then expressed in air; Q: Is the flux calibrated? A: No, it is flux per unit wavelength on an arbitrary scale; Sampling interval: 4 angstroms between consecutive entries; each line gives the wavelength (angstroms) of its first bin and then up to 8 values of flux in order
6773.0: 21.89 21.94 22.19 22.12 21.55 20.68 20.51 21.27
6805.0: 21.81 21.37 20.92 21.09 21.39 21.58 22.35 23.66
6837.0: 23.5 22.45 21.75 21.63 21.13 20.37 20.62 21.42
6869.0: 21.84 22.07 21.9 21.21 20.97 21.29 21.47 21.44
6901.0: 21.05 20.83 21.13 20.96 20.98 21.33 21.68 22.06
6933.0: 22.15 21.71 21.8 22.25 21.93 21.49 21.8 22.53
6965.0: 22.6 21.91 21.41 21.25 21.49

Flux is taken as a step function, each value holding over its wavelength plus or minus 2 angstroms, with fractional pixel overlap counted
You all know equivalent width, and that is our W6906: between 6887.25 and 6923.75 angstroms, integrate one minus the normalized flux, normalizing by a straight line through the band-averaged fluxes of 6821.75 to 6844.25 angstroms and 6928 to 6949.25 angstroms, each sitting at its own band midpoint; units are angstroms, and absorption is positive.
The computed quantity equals 1.6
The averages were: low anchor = 22.6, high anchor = 22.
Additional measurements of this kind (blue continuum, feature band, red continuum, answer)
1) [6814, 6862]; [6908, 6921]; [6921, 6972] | 0.5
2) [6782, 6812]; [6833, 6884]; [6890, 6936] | -0.9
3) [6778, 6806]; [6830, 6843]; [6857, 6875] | -1.1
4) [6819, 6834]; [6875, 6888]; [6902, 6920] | 0.0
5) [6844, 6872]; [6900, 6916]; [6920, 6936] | 0.5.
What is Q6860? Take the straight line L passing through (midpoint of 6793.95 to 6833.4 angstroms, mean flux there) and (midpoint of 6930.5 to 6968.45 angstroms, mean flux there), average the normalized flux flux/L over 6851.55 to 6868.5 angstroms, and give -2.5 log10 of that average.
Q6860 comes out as 0.04 mag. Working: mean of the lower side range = 21.5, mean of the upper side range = 22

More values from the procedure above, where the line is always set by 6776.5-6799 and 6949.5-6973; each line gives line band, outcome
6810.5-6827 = 0.02 mag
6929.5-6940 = 0.00 mag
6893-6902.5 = 0.03 mag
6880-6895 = 0.03 mag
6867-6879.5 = -0.01 mag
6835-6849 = -0.04 mag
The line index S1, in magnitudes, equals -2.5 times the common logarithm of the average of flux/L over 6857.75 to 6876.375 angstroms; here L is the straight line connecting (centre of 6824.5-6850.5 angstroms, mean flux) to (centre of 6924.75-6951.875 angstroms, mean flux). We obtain 0.04 mag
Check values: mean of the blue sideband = 22.5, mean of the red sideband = 21.9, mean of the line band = 21.4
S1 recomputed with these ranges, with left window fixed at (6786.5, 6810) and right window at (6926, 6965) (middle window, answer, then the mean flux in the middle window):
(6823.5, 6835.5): -0.06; 22.6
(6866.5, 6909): 0.01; 21.4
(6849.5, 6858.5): 0.03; 20.9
